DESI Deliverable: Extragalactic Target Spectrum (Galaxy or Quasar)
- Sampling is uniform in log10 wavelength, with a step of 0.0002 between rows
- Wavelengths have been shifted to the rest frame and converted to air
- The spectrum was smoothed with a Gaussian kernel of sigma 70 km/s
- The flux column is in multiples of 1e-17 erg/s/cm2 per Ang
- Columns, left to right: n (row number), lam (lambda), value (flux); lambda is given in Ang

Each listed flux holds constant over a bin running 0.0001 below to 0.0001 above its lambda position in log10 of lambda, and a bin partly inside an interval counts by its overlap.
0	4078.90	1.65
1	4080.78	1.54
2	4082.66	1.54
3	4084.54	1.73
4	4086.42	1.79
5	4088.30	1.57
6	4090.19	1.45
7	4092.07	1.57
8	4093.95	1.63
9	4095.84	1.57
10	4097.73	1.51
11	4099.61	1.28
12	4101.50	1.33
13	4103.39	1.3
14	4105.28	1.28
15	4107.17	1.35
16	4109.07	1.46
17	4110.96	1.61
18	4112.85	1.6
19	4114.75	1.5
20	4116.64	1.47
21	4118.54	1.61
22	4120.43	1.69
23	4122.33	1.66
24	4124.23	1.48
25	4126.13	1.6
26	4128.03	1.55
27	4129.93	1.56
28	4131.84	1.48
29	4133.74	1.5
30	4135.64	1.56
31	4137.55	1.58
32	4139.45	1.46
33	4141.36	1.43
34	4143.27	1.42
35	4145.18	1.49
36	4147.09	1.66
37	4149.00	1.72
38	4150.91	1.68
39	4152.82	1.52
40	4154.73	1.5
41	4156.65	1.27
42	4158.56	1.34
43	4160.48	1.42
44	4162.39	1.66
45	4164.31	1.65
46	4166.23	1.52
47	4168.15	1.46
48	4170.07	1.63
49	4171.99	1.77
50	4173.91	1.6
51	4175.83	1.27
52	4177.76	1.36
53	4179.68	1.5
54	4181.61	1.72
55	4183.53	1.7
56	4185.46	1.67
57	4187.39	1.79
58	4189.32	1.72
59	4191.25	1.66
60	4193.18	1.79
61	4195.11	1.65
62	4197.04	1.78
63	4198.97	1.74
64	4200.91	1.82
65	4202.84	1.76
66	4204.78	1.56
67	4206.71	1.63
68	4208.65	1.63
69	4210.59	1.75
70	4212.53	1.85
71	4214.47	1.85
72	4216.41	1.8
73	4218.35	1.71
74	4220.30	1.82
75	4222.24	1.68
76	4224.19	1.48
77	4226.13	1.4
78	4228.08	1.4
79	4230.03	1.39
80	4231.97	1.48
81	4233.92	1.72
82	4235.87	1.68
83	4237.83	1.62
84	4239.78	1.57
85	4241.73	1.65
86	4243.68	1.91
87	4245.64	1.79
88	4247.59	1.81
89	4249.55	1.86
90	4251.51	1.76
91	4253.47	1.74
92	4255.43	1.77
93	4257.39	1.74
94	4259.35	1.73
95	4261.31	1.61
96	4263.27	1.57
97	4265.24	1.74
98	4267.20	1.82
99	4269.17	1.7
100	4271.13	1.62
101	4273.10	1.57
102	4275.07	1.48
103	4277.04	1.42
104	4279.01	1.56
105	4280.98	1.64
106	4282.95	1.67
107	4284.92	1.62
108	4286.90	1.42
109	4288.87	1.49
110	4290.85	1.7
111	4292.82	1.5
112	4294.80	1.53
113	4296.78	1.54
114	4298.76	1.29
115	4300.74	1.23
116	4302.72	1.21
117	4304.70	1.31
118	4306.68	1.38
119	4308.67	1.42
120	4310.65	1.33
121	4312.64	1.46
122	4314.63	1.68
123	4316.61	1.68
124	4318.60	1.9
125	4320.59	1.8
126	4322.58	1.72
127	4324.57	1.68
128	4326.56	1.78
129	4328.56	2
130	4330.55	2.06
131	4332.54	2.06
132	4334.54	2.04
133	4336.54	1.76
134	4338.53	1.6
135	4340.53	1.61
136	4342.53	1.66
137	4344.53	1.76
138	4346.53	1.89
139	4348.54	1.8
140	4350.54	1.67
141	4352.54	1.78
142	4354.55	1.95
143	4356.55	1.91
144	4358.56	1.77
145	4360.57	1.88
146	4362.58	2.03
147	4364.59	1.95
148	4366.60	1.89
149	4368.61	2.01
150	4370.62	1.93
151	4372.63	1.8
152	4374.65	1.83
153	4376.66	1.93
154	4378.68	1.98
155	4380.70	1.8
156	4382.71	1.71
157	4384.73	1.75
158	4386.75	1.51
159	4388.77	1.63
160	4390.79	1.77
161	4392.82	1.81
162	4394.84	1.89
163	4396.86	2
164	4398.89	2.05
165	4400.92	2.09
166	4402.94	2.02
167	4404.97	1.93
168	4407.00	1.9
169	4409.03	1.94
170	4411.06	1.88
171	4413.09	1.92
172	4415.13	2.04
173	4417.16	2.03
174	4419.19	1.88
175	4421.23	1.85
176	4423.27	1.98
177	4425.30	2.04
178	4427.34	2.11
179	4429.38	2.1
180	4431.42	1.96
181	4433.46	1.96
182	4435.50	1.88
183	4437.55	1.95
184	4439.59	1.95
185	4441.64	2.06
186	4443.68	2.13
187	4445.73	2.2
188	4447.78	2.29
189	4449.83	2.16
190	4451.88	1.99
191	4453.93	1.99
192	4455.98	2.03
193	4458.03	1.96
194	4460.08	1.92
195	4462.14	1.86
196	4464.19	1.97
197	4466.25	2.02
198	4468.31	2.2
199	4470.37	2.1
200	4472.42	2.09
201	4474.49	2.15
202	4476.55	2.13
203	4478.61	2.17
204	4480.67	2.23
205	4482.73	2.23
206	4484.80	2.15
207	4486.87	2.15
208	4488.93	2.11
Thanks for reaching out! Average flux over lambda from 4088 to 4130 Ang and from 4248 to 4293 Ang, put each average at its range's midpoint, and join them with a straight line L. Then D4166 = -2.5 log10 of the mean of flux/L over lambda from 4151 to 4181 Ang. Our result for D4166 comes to 0.03 mag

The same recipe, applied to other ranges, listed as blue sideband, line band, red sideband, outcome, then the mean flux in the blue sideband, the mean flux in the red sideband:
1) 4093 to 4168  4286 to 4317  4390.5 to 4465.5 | 0.23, 1.51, 1.99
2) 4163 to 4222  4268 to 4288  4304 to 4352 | 0.08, 1.67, 1.71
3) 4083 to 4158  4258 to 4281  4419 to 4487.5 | 0.09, 1.52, 2.06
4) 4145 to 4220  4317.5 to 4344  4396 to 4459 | 0.02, 1.63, 2.01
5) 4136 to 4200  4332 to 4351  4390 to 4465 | 0.04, 1.58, 1.99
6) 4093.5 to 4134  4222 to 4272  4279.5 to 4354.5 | -0.05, 1.5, 1.64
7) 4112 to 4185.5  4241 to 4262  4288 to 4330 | -0.14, 1.54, 1.56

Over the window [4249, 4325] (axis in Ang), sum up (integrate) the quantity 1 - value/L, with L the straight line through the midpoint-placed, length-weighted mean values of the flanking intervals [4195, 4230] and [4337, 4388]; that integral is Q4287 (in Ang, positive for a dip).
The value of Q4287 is 7.0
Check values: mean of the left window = 1.68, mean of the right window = 1.81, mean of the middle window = 1.58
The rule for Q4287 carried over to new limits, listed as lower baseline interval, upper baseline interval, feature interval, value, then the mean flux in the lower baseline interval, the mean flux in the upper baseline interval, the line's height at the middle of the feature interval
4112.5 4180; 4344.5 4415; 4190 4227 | -1.87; 1.53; 1.87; 1.62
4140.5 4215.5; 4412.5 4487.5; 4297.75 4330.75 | 4.71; 1.61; 2.05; 1.83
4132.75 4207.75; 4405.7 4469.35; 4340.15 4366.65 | 0.66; 1.59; 2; 1.87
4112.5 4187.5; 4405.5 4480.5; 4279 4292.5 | 1.41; 1.55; 2.02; 1.77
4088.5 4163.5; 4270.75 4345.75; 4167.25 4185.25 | -0.30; 1.51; 1.61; 1.54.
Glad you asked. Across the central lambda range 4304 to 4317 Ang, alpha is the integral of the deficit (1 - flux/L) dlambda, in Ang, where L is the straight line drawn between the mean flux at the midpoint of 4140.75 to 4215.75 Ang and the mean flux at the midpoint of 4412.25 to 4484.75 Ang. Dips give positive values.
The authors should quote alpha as 2.6 Ang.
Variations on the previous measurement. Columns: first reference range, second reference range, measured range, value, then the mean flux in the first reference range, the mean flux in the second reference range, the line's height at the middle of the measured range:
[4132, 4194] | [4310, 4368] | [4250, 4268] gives -0.3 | 1.56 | 1.8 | 1.69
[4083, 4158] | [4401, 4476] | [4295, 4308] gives 3.3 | 1.52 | 2.01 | 1.8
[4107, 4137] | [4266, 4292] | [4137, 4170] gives 0.8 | 1.55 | 1.59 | 1.56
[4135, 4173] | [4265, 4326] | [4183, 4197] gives -1.6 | 1.54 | 1.55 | 1.54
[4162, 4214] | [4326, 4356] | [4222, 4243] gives 1.9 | 1.66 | 1.83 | 1.71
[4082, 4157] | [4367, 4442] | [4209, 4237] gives 0.4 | 1.53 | 1.91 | 1.67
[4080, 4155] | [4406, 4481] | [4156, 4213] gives 0.4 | 1.53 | 2.03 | 1.63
